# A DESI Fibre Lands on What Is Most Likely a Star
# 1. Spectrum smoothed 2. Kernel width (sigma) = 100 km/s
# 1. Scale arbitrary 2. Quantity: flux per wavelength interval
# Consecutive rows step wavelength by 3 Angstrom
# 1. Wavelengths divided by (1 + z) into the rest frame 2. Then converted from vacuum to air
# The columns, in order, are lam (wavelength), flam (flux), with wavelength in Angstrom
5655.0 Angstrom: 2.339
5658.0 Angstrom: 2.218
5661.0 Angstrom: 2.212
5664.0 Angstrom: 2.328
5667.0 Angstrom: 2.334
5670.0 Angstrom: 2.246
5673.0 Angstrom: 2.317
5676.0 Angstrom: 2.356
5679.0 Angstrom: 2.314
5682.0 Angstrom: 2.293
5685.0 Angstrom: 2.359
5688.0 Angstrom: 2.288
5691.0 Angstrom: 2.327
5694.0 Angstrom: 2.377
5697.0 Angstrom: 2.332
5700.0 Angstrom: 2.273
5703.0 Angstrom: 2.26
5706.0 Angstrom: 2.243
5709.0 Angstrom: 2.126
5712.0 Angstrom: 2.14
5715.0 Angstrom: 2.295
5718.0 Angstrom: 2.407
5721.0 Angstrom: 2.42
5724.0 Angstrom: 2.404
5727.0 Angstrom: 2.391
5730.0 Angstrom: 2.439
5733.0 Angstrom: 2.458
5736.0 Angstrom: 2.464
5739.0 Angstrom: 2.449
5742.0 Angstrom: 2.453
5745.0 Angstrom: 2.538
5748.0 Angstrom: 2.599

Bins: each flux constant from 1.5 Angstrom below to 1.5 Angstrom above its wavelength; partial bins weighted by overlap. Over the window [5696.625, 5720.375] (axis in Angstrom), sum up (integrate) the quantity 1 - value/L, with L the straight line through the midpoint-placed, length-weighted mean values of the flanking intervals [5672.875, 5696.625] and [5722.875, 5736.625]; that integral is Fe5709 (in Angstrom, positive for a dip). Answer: 1.2 Angstrom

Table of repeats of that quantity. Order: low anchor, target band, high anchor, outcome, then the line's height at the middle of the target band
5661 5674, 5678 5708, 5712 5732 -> 0.4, 2.33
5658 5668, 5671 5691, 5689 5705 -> -0.2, 2.3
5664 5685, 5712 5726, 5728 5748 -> 0.4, 2.43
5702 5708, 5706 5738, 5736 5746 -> 0.0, 2.35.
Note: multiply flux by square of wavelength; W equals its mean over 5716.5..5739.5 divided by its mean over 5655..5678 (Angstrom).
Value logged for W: 1.1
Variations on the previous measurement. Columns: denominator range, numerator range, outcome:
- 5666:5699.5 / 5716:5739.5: 1.06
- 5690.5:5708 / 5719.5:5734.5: 1.07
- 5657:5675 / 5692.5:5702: 1.03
